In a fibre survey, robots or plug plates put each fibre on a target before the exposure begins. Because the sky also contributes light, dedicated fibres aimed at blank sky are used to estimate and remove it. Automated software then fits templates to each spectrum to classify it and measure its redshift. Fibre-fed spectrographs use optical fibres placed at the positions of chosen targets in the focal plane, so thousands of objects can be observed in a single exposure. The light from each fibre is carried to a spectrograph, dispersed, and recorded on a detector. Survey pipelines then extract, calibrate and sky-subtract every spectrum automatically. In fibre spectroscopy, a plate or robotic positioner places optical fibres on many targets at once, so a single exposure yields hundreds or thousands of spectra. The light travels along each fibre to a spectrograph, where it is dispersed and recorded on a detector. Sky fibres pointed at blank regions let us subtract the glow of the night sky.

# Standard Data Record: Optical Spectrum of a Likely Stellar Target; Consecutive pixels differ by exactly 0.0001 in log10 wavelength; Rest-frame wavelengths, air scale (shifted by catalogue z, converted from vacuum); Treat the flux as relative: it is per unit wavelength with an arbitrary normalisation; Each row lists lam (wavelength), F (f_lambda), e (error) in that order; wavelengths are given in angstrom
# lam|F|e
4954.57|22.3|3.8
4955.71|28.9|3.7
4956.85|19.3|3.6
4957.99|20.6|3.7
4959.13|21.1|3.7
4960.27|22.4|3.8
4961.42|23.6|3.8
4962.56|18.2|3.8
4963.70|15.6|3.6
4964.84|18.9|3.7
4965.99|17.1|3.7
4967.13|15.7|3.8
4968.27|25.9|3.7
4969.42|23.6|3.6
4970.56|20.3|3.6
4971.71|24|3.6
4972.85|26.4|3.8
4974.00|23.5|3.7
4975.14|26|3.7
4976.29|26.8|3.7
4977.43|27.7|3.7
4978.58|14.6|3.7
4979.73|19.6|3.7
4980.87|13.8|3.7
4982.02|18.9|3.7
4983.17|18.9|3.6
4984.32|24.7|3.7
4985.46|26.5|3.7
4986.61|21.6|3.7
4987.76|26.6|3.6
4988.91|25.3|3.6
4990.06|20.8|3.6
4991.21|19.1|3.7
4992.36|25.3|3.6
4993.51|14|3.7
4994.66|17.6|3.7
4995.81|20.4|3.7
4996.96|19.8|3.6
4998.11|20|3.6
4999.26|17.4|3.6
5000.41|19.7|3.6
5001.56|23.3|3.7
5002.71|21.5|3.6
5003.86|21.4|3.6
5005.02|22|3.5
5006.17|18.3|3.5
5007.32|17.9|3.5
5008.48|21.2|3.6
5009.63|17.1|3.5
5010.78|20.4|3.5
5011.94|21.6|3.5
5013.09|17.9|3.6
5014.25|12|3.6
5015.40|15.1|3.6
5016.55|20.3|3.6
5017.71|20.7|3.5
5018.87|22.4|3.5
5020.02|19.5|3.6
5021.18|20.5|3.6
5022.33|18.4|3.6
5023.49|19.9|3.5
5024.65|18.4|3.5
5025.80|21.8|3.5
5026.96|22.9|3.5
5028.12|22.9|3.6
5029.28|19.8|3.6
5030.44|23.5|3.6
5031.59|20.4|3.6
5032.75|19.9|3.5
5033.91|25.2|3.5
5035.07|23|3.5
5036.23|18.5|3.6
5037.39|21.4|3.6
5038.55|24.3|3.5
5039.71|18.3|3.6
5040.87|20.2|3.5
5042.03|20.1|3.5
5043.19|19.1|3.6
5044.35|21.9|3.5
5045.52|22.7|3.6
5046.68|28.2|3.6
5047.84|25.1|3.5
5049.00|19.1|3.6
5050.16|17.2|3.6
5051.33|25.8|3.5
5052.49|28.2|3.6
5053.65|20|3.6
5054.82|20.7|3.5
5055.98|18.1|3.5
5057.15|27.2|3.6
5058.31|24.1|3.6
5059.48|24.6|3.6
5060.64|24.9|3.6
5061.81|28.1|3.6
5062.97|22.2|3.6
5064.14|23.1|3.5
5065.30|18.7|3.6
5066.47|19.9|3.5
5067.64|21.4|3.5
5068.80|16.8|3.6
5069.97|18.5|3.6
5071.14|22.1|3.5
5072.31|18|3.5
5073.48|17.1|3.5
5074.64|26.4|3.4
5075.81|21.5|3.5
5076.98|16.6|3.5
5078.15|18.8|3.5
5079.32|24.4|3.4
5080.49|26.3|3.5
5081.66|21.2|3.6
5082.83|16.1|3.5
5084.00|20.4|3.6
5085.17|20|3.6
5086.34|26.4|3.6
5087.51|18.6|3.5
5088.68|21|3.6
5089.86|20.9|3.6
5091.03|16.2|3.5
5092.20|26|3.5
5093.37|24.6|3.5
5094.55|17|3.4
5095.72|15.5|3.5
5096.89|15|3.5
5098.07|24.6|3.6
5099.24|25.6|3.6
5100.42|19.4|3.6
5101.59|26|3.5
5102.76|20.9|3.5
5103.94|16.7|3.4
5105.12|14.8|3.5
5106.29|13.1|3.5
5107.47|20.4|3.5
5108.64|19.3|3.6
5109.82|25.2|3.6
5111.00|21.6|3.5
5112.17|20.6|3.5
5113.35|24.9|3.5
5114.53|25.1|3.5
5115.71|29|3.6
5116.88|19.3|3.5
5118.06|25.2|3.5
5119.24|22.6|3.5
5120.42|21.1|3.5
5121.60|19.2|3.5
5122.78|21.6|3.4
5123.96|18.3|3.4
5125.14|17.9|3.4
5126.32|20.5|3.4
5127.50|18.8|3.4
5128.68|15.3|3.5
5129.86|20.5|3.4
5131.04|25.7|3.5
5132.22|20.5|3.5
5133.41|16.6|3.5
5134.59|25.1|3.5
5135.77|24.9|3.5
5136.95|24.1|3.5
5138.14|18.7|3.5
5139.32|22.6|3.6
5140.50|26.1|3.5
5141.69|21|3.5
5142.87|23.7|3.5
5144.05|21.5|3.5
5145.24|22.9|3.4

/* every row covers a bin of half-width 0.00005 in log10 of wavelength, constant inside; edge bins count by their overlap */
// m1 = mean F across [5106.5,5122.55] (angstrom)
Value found 22.3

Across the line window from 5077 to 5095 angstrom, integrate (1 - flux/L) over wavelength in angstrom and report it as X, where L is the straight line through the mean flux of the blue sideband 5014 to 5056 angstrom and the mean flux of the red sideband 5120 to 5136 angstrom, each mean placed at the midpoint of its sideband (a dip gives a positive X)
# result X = -0.4 angstrom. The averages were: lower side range 21.1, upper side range 20.3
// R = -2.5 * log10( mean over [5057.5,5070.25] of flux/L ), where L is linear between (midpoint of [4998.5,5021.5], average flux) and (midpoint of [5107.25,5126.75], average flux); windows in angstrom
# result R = -0.076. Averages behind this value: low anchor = 19.5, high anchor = 21.9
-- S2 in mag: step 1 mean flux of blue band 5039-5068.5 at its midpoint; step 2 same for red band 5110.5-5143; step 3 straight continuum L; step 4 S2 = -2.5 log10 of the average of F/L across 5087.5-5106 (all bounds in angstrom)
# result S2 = 0.10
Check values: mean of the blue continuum 22.3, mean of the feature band 20.1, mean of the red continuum 21.8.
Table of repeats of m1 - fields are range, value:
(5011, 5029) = 19.6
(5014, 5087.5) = 21.3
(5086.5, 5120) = 21.1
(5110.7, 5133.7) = 21.3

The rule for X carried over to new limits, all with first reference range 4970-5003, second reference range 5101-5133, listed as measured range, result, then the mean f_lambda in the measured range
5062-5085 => 0.5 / 20.6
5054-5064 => -1.2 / 23.6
